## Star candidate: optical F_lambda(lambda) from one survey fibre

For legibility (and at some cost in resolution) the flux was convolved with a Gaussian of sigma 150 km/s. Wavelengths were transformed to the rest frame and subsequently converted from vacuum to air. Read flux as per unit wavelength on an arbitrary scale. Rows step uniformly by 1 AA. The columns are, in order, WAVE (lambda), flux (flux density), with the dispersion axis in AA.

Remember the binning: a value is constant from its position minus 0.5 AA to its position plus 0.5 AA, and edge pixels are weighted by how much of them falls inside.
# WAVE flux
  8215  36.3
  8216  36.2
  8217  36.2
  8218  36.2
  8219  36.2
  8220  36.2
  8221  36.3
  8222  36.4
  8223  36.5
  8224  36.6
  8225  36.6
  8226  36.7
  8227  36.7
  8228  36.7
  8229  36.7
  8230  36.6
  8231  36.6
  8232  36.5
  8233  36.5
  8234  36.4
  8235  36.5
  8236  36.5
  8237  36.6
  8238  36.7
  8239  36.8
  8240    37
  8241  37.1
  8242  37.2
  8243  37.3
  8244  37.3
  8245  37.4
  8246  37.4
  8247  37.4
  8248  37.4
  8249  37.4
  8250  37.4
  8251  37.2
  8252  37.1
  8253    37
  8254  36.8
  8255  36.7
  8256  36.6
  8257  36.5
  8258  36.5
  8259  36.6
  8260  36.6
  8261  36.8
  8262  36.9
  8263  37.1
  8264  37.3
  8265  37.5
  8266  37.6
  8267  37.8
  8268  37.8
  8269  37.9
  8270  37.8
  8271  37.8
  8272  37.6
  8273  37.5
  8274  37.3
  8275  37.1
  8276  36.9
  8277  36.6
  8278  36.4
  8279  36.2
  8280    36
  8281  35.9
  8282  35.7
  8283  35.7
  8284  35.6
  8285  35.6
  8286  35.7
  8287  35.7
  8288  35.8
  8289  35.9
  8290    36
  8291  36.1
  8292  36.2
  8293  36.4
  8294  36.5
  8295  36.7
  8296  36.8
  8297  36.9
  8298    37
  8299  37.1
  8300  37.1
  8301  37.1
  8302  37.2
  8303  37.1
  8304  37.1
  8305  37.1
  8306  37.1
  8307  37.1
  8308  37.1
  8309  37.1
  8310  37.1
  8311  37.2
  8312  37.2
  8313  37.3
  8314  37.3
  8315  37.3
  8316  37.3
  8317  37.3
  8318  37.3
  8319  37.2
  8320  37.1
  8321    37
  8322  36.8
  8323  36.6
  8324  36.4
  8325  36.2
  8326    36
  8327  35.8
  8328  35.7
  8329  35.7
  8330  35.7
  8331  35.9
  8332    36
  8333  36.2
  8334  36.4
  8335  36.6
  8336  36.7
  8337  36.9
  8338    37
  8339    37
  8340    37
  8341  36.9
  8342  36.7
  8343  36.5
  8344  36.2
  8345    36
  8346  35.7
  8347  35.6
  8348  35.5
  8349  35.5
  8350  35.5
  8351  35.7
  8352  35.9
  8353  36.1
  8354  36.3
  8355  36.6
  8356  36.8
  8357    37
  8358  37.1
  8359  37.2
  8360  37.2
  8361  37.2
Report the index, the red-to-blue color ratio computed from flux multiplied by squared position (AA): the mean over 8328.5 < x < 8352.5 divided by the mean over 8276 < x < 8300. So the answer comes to 1.0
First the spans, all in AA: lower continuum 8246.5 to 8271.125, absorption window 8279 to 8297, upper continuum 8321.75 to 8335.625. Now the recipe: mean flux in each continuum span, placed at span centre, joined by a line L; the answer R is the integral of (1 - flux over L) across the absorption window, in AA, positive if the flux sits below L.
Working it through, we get 0.3 AA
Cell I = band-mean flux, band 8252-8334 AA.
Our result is 36.7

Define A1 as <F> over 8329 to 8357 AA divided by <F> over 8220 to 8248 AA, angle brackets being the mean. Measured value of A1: 1.0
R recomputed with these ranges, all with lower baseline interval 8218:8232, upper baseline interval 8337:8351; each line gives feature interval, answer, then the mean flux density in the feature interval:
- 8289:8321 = -0.6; 37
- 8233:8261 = -0.4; 36.9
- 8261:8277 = -0.4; 37.4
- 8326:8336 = 0.1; 36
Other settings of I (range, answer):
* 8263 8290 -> 36.7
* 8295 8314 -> 37.1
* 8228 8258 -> 36.9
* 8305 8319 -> 37.2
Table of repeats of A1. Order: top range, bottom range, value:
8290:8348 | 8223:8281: 0.99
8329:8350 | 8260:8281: 0.98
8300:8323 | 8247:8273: 1.00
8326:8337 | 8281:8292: 1.01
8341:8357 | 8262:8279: 0.97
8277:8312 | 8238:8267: 0.99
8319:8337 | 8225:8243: 0.99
